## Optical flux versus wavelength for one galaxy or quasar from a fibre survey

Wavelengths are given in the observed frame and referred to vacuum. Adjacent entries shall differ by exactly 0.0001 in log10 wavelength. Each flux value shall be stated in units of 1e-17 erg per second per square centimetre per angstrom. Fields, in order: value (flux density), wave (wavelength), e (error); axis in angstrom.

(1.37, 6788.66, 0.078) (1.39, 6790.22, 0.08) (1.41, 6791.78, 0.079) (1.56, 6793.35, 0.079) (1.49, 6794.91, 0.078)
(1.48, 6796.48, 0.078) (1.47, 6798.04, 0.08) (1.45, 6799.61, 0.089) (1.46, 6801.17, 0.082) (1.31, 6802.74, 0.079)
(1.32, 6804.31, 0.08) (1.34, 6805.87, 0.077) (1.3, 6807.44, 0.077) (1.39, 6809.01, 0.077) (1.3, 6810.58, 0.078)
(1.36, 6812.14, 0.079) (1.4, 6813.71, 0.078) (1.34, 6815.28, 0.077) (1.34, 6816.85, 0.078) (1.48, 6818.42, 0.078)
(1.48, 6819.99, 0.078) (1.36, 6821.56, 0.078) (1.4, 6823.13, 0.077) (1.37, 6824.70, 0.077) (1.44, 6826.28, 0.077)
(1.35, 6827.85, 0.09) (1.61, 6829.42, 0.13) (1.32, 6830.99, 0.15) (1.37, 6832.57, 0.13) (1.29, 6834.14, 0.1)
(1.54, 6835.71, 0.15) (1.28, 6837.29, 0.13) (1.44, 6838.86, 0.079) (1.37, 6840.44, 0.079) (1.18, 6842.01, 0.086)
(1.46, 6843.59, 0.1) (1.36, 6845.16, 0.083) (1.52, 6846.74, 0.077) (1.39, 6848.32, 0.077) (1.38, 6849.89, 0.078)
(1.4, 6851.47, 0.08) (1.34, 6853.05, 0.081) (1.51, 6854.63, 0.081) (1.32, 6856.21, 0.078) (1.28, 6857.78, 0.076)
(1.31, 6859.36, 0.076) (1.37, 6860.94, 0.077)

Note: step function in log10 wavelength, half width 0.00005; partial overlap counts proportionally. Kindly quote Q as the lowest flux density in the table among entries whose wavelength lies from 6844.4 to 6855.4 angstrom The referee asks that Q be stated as 1.34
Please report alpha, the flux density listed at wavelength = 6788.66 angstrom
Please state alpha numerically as 1.37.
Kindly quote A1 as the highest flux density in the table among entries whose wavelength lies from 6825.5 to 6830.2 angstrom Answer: 1.61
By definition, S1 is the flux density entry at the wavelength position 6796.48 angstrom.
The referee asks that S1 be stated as 1.48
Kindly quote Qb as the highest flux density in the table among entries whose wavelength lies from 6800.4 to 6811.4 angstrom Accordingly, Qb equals 1.46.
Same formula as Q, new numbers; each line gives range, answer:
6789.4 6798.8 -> 1.39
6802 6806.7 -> 1.31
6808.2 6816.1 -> 1.3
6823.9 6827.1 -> 1.37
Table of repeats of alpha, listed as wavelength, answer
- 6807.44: 1.3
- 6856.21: 1.32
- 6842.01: 1.18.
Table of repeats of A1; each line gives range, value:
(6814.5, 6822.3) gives 1.48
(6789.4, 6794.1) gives 1.56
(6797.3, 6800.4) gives 1.47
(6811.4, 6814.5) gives 1.4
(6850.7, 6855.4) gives 1.51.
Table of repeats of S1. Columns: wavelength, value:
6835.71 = 1.54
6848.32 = 1.39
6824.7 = 1.37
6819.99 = 1.48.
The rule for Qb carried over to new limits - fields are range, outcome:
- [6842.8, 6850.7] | 1.52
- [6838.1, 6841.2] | 1.44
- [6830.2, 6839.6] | 1.54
